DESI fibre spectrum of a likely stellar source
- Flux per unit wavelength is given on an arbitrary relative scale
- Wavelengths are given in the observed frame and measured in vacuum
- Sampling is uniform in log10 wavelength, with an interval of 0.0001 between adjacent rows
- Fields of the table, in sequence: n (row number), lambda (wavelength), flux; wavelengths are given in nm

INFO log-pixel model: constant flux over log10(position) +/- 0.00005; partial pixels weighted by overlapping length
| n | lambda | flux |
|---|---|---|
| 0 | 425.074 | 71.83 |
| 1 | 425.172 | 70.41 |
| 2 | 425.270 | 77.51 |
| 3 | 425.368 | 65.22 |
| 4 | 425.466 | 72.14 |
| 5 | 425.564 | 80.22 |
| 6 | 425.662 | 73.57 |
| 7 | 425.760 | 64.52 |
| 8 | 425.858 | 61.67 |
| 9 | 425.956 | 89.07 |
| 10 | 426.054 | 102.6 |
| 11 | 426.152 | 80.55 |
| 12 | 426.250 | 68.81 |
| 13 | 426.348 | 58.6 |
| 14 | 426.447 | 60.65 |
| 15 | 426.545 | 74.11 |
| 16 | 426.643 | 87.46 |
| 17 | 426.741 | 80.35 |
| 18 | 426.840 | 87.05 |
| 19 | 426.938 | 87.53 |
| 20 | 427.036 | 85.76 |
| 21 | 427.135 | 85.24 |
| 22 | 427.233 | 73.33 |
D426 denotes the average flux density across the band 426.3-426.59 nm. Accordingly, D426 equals 64.2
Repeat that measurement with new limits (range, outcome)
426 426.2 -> 91.7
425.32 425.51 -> 68.6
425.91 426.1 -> 95.9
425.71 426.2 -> 79.7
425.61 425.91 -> 67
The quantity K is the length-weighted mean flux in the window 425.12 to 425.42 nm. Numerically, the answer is 71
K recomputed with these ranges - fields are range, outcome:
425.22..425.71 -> 73.7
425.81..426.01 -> 76.2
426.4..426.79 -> 75.9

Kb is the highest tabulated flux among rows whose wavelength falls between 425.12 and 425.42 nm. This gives 77.51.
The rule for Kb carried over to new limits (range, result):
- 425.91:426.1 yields 102.6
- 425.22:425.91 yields 80.22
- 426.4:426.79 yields 87.46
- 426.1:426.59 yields 80.55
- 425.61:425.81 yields 73.57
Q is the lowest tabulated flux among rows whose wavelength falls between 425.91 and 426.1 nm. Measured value 89.07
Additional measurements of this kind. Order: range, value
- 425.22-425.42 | 65.22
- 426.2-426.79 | 58.6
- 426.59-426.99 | 80.35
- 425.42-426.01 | 61.67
